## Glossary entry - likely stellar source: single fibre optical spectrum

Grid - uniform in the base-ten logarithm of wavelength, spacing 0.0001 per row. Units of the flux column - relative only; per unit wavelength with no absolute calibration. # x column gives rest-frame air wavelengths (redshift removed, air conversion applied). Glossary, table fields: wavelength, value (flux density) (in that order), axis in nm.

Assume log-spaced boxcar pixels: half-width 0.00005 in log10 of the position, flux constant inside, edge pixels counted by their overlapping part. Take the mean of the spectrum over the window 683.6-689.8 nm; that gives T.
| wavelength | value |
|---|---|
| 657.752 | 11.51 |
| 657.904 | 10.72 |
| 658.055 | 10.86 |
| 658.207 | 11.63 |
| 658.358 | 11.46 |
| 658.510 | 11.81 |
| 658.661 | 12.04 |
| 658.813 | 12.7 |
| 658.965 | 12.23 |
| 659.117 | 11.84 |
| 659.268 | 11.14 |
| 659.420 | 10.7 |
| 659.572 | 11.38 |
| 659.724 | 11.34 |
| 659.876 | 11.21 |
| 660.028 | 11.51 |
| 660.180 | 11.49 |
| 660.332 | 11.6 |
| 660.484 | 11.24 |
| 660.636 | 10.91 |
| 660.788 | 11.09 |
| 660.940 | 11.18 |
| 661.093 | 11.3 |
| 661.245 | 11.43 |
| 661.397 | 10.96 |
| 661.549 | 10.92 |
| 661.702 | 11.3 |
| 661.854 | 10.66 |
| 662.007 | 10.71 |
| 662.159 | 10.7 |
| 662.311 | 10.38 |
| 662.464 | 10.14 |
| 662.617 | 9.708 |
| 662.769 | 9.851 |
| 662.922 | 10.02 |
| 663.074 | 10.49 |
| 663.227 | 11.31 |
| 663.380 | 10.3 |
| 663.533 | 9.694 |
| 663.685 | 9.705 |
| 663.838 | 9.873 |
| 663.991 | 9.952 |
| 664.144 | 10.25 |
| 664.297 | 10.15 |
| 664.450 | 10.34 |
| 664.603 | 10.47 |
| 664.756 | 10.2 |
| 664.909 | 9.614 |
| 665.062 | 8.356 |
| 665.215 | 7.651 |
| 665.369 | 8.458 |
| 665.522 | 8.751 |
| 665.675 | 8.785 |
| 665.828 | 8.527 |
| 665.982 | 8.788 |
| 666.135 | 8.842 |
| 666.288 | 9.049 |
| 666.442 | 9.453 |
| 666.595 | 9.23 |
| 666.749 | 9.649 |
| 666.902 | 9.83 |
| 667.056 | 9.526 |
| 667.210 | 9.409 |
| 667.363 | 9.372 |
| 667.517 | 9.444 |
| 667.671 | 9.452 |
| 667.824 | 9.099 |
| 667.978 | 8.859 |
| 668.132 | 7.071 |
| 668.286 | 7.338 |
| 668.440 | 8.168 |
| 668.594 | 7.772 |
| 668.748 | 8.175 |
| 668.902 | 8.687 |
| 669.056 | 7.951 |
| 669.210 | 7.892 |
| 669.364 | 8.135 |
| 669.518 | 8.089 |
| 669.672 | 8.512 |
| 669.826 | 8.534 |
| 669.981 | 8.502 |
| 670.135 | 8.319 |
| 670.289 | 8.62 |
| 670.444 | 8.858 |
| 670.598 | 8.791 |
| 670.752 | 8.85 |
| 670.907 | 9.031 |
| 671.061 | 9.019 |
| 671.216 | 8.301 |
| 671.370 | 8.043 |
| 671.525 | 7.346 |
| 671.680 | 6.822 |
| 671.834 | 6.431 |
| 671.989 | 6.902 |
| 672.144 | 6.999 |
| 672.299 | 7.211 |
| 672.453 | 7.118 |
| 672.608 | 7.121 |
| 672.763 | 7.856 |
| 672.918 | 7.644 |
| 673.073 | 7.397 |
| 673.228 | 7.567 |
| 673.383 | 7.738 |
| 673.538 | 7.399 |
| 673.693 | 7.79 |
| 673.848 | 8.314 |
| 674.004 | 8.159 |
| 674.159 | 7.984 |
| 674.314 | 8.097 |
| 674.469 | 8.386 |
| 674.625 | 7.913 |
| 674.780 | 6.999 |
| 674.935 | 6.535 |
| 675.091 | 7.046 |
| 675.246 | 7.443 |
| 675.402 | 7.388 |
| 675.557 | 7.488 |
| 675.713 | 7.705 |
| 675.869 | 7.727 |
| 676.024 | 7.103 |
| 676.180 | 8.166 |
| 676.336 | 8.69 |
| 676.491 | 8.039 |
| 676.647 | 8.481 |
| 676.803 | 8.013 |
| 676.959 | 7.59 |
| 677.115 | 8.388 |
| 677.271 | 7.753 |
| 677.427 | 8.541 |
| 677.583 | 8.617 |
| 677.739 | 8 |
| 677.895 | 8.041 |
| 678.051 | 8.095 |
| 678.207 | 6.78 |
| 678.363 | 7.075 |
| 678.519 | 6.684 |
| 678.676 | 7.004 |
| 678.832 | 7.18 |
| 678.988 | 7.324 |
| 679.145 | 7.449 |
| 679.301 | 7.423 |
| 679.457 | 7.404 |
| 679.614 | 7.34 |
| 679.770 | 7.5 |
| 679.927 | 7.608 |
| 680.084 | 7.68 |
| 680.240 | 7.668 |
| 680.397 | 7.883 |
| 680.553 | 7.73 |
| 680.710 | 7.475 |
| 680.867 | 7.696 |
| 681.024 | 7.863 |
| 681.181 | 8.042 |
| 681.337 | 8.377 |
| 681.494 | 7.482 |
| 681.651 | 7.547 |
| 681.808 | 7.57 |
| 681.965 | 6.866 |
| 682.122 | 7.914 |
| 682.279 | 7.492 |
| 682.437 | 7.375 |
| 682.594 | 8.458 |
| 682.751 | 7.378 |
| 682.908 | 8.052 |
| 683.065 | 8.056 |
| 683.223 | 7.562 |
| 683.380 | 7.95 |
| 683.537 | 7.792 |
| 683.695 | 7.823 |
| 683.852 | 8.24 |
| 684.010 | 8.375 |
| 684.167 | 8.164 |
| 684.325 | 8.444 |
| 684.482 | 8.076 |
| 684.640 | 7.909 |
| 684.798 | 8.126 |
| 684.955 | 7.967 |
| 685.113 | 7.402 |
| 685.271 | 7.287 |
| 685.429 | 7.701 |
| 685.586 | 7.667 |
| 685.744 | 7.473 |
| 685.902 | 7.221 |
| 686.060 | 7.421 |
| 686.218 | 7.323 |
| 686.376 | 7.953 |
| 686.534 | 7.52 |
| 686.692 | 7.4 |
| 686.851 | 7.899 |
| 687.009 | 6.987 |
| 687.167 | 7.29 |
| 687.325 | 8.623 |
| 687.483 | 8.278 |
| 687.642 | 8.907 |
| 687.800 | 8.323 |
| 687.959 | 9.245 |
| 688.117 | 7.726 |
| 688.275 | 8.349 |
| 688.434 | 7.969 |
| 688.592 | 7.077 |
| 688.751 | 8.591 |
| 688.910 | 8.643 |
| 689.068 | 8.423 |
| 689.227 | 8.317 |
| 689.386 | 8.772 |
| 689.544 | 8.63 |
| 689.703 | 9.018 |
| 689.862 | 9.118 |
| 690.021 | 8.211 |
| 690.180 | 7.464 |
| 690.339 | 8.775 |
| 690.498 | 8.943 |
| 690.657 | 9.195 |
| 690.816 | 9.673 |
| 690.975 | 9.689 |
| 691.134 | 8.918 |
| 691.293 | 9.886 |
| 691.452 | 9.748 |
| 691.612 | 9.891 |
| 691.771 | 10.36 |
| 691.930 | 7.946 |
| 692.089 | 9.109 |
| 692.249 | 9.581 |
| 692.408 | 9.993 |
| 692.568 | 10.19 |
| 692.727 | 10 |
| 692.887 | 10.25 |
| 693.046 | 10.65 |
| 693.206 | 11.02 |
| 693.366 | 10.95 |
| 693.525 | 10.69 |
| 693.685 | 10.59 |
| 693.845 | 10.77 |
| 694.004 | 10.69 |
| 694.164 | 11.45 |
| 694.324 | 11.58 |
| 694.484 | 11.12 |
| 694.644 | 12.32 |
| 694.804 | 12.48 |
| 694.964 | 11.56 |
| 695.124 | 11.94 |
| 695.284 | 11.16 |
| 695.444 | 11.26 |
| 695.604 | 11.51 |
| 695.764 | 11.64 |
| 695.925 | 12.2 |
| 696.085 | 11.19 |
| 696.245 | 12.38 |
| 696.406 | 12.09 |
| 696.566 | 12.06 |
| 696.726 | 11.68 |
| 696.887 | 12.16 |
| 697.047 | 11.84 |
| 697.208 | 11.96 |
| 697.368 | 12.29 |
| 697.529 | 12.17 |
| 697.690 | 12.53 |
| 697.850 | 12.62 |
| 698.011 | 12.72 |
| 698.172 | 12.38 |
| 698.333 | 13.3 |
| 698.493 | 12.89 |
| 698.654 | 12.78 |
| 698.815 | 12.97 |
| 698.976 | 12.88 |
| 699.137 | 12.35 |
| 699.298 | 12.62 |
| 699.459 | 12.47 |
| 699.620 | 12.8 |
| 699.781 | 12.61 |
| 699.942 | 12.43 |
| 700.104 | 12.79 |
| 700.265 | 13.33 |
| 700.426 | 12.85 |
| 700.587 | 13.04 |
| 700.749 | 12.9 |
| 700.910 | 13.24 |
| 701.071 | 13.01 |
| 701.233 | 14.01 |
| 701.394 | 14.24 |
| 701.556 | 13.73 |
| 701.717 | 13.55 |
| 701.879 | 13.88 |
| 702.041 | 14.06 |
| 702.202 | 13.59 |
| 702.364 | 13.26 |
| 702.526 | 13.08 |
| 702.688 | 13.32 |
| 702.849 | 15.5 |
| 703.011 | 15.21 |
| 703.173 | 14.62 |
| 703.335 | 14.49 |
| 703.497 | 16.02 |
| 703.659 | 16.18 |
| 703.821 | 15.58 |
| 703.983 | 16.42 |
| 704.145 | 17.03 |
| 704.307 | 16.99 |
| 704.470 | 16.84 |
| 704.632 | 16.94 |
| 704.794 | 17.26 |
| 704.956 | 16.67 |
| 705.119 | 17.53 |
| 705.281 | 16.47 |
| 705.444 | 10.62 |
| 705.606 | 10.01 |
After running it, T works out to 8.02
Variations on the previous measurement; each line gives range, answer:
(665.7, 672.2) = 8.47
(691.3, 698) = 11.2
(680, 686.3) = 7.76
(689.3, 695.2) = 10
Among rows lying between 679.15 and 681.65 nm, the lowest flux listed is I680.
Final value 7.34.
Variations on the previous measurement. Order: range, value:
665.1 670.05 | 7.071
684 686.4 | 7.221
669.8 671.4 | 8.043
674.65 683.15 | 6.535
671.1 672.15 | 6.431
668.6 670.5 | 7.892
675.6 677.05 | 7.103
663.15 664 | 9.694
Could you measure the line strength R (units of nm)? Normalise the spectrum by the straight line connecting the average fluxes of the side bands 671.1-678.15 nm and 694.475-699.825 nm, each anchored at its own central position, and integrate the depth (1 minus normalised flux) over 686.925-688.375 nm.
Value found 0.30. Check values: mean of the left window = 7.7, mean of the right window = 12.2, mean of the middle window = 8.19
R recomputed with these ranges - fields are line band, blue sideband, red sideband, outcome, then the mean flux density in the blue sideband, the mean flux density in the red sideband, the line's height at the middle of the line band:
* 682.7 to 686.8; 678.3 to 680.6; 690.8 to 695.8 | 0.39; 7.4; 10.6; 8.62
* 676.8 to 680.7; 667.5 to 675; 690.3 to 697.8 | 0.57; 7.97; 10.9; 8.93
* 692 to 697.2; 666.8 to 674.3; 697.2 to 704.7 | 0.58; 8.16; 13.8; 12.6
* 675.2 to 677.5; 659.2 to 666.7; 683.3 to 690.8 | 0.29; 10.2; 8.1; 9.04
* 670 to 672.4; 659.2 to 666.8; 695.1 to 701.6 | 0.62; 10.2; 12.5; 10.7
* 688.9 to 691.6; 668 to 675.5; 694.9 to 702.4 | 0.53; 7.84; 12.6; 11.1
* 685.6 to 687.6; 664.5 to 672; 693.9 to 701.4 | 0.60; 8.61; 12.3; 10.9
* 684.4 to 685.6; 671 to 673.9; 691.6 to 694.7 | 0.20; 7.51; 10.5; 9.3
